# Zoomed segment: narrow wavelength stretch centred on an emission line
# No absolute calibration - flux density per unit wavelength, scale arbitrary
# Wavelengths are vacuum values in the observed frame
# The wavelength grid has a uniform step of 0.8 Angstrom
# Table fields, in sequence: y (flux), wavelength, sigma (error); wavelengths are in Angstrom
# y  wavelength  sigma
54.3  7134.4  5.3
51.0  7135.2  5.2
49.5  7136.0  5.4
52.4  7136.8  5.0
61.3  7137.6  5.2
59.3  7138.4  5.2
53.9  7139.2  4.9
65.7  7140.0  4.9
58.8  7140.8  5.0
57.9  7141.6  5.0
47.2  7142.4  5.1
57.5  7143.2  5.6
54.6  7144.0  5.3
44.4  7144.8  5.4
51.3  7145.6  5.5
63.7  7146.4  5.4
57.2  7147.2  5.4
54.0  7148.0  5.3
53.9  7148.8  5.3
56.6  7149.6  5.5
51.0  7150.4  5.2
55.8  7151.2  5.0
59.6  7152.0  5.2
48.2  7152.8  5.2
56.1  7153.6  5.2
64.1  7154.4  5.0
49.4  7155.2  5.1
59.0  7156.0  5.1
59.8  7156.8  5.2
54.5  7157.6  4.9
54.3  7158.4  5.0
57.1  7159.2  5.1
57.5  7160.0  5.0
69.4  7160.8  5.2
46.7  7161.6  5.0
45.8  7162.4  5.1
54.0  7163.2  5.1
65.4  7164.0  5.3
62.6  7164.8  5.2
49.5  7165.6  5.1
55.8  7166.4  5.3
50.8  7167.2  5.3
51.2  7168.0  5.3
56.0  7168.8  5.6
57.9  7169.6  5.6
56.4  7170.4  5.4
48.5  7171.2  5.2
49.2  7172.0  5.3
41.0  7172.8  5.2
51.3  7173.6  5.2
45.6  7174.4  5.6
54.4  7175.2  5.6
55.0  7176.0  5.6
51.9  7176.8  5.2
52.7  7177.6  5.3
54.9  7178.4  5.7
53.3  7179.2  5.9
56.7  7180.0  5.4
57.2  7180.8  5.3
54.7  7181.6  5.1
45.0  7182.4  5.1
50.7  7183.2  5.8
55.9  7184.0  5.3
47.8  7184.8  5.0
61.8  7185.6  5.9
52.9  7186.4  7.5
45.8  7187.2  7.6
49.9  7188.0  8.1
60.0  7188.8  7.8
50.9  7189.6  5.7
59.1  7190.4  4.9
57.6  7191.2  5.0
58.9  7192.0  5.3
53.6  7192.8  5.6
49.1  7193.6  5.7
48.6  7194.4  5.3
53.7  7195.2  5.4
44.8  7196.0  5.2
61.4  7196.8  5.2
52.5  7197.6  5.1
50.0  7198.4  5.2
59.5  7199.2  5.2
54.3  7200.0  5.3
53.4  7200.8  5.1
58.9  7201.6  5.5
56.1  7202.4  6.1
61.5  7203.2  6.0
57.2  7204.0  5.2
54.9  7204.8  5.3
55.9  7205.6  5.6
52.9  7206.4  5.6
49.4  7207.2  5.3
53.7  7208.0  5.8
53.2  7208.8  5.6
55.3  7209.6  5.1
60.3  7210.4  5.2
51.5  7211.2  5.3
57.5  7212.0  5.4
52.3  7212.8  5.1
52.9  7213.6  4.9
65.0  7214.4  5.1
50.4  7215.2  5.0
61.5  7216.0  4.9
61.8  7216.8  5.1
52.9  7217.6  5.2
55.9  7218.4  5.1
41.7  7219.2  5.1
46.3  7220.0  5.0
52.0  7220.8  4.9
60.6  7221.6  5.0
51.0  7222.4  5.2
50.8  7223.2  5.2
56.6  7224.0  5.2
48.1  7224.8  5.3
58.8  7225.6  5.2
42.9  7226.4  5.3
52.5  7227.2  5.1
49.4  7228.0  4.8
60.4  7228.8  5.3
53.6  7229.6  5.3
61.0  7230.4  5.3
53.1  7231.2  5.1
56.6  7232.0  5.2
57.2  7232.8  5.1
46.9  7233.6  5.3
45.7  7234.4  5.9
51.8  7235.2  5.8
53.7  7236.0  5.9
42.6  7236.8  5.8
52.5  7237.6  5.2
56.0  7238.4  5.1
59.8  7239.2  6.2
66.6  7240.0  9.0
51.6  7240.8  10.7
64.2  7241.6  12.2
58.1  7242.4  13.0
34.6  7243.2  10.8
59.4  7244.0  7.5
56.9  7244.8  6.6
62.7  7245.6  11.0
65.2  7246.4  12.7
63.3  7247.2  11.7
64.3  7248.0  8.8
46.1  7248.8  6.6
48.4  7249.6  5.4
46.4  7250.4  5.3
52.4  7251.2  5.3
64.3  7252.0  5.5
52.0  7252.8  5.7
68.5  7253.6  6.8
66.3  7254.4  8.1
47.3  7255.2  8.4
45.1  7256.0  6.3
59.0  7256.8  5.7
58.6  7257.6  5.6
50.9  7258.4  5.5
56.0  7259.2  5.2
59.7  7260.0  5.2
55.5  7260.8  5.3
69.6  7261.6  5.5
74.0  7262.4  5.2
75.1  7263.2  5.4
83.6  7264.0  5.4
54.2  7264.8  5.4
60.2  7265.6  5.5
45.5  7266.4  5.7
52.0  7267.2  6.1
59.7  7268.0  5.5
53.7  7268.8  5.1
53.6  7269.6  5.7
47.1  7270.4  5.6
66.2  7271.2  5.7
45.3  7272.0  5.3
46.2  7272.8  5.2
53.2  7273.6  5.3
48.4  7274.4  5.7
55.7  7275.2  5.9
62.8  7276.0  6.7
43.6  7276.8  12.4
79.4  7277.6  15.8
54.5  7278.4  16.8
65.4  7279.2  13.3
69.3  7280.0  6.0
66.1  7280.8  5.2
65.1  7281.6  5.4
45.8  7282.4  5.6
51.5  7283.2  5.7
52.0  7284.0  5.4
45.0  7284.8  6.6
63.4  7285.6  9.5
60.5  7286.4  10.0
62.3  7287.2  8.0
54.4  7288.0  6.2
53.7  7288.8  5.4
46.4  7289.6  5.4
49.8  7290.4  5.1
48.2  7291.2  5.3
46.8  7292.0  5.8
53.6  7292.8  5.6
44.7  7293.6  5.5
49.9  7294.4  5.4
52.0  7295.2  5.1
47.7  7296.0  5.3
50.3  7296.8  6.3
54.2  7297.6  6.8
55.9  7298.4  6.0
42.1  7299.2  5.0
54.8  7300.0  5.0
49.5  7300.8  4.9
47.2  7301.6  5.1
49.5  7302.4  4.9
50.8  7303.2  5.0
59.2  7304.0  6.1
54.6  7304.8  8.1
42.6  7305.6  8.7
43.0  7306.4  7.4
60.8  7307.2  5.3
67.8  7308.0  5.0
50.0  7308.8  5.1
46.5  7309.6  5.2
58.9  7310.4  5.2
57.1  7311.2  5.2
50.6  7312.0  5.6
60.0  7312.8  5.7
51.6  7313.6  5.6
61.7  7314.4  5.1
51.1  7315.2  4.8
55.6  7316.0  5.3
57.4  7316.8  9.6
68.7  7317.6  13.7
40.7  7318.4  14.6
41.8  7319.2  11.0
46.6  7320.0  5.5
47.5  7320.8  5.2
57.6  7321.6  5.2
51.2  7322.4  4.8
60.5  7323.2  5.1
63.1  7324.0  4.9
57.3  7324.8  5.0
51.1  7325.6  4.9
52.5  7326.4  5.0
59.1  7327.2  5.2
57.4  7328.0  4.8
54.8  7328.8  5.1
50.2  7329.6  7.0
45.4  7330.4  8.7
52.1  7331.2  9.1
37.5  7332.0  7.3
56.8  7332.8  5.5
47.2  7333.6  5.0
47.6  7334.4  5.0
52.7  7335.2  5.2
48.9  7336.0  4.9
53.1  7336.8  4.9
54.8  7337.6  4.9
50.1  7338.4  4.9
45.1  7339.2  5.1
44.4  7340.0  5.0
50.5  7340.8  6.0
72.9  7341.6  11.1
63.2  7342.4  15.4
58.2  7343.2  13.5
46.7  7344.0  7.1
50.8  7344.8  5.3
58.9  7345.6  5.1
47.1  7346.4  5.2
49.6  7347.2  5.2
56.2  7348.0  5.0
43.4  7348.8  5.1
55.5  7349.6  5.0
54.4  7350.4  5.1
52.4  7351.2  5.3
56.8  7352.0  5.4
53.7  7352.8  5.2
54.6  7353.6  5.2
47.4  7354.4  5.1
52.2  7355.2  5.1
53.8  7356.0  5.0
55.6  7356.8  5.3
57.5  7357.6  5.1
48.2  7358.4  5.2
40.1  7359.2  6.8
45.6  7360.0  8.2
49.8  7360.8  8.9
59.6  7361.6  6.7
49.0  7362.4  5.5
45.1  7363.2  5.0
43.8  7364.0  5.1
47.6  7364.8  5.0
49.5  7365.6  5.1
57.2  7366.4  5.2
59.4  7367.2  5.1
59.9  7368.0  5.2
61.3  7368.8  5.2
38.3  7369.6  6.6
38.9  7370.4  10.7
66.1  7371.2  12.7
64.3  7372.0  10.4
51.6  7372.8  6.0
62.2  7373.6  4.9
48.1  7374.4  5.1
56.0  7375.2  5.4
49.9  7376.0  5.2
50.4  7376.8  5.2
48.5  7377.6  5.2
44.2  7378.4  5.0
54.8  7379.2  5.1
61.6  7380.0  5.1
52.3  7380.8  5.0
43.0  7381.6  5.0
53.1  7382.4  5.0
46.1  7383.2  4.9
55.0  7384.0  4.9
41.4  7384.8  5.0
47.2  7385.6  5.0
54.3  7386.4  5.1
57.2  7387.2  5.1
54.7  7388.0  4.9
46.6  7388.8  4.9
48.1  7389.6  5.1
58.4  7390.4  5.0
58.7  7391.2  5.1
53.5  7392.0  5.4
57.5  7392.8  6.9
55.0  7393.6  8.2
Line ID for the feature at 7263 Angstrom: [S II] 6716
